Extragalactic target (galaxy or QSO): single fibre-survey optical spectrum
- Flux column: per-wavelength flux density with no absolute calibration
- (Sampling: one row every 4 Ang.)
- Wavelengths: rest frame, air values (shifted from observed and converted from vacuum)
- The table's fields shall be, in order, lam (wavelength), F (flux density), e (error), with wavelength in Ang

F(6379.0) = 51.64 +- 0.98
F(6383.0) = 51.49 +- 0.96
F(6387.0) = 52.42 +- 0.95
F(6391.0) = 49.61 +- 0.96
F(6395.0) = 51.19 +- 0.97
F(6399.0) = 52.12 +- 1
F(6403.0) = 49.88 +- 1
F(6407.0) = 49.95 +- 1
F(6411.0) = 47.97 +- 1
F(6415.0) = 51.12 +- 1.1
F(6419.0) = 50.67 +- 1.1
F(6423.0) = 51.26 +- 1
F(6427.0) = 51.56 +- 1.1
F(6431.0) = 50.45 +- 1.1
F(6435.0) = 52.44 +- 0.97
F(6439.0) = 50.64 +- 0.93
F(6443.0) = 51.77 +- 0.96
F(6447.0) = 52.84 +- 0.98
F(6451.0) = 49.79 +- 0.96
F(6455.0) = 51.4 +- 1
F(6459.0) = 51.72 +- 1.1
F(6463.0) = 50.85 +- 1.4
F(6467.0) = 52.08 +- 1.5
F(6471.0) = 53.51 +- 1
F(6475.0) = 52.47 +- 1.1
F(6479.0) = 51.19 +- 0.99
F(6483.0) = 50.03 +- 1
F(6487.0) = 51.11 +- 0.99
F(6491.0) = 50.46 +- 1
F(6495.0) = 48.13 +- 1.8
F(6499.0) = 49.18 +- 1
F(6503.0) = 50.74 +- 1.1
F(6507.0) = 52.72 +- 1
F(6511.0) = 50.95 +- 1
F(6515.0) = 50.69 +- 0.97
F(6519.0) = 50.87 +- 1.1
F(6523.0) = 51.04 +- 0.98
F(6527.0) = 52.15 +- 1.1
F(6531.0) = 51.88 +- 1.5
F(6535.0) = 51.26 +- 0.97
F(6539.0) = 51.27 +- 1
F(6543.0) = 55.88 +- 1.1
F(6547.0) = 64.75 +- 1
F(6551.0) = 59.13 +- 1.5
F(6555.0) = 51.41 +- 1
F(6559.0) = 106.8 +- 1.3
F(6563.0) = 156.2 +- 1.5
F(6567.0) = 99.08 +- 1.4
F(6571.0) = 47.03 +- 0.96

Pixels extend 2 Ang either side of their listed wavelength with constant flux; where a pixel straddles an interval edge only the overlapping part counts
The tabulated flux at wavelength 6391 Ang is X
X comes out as 49.61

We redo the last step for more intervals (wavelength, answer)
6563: 156.2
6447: 52.84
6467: 52.08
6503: 50.74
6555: 51.41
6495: 48.13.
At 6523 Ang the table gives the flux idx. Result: 51.04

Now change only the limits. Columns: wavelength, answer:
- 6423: 51.26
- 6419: 50.67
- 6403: 49.88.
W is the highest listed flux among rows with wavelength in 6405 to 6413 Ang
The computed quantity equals 49.95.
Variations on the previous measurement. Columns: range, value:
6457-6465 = 51.72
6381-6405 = 52.42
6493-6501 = 49.18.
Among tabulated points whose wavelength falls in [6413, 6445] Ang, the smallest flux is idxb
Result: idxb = 50.45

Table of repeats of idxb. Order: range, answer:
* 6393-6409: 49.88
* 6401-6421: 47.97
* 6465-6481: 51.19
